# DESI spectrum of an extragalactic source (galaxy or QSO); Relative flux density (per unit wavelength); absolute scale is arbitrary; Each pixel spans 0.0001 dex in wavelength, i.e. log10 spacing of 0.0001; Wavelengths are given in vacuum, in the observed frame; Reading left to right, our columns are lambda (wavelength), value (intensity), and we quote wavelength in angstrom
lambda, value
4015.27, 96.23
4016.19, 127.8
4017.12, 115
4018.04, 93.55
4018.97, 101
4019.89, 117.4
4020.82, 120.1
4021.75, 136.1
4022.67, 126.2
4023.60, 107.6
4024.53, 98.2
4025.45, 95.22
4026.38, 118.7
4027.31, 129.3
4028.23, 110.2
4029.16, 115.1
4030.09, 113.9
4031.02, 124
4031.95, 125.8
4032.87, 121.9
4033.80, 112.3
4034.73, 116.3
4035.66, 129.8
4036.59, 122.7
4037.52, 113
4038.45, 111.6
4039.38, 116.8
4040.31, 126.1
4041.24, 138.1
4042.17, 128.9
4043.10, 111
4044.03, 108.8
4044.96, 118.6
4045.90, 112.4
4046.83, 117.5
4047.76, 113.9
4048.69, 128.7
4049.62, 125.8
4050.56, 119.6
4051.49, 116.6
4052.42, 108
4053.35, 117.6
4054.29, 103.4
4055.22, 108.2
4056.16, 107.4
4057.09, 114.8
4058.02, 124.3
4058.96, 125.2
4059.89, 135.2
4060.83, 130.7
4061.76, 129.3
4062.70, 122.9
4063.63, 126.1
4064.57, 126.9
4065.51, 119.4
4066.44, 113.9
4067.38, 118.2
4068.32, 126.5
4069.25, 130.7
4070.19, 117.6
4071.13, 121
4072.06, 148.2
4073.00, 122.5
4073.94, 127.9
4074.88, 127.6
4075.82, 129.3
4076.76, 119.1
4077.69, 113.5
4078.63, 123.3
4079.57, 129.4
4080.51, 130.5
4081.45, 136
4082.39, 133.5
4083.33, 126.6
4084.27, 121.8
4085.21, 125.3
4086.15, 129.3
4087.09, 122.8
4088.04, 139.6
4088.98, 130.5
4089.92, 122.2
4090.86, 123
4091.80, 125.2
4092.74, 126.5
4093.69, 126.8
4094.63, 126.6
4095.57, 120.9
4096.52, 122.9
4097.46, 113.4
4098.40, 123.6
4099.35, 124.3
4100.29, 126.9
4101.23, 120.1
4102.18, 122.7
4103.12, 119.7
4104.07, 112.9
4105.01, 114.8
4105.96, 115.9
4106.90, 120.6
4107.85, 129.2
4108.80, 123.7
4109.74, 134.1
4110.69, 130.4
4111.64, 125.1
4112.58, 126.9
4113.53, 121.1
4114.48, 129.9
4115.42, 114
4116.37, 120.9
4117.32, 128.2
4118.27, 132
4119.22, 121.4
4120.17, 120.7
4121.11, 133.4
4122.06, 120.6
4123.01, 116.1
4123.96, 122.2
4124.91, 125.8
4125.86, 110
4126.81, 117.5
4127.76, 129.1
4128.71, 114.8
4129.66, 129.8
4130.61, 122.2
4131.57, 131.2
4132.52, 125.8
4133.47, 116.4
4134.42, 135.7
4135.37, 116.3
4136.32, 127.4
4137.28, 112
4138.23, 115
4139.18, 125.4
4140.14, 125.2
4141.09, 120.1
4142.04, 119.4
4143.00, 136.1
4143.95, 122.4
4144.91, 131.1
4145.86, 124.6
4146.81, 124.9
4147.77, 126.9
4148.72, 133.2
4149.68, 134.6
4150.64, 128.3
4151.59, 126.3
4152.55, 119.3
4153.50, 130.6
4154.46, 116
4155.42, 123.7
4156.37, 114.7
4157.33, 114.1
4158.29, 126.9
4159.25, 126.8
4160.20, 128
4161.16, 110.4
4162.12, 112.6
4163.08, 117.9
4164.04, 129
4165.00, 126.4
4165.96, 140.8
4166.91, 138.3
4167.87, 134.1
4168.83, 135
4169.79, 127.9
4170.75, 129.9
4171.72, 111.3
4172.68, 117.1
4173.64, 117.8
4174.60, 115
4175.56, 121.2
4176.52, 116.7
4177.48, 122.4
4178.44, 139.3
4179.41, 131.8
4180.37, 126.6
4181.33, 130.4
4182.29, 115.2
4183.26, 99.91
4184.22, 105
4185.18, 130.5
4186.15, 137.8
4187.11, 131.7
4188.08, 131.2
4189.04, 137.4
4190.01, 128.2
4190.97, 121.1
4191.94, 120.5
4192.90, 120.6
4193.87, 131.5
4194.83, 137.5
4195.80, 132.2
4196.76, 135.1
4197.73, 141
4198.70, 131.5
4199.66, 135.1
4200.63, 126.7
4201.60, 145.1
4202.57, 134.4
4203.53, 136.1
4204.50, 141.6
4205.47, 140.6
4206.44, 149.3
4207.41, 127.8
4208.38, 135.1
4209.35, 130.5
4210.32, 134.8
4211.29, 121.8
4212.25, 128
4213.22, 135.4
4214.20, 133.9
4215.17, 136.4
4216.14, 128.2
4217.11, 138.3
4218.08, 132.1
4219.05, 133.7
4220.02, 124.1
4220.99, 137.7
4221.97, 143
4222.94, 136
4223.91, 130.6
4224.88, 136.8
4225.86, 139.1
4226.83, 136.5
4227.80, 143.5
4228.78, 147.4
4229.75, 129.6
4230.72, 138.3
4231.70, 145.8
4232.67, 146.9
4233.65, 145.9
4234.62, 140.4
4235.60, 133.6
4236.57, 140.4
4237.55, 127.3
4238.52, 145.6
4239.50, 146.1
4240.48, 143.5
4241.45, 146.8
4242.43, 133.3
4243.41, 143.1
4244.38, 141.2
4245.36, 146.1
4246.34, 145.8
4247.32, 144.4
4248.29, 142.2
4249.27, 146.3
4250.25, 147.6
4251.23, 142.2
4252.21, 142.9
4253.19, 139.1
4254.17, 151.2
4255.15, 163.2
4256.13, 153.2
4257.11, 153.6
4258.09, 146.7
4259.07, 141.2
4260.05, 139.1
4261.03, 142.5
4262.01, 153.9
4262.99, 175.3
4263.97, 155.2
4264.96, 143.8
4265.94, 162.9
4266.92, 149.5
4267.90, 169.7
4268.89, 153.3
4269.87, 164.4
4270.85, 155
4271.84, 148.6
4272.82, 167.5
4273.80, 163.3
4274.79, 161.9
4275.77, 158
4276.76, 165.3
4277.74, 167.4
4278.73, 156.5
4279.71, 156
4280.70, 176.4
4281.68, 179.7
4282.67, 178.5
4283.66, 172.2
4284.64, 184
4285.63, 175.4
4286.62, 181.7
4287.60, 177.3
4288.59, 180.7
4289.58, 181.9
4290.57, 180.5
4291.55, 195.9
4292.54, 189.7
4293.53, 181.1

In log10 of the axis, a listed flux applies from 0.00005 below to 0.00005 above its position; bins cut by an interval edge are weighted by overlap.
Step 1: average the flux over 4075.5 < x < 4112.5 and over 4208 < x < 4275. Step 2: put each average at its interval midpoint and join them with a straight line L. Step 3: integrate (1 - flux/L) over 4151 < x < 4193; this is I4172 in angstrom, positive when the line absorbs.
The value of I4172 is 3.3 angstrom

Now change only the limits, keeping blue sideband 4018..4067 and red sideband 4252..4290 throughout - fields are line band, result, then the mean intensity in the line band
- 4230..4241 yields 1.0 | 141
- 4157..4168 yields 1.2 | 125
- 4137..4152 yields 1.3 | 126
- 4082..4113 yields 1.0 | 124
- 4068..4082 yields -0.3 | 127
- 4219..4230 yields 1.1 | 137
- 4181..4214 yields 3.8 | 131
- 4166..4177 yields 1.4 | 125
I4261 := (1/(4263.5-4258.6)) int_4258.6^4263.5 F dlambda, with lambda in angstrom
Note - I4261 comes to 151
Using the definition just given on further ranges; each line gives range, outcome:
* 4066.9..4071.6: 123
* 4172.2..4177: 118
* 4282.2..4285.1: 178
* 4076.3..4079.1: 119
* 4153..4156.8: 122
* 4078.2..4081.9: 130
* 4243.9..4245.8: 143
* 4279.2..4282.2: 171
